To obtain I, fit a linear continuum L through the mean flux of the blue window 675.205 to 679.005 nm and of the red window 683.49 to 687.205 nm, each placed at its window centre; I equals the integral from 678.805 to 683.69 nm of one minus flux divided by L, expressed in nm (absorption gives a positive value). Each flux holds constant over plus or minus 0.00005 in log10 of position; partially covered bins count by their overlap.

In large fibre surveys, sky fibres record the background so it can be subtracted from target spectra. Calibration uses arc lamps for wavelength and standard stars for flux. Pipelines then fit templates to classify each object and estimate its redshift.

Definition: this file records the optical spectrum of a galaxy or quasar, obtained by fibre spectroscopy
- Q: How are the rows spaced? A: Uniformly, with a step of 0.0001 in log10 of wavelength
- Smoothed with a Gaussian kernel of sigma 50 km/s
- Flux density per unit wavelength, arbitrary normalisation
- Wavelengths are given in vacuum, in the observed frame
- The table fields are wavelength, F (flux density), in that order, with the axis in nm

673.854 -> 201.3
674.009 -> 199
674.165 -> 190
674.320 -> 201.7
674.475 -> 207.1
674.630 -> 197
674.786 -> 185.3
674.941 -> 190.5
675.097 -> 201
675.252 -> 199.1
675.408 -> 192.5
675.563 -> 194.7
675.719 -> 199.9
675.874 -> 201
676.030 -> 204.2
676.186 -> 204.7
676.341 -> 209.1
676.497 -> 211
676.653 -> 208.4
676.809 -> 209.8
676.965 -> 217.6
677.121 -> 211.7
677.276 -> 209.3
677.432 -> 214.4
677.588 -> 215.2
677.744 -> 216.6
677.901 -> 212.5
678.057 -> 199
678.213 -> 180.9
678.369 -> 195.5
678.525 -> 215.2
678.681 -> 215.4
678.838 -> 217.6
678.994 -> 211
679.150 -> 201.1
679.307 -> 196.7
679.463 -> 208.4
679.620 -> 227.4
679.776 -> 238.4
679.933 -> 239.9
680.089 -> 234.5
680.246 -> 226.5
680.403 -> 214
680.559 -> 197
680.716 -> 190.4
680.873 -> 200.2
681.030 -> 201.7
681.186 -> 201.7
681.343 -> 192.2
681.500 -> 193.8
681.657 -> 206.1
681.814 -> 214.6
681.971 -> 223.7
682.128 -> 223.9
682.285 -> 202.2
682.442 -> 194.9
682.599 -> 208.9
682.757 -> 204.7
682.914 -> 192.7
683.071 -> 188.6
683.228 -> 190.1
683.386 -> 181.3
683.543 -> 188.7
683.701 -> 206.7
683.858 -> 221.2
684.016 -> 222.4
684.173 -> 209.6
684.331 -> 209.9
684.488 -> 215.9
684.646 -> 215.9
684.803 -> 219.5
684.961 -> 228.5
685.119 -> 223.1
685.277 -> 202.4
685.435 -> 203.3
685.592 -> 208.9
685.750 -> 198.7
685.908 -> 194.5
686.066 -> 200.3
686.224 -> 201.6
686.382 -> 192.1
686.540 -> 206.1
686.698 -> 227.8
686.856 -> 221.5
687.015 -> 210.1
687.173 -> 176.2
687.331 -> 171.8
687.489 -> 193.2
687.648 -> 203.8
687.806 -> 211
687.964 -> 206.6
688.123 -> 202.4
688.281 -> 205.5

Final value 0.03 nm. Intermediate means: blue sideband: 207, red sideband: 209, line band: 207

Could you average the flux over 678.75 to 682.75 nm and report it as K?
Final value 211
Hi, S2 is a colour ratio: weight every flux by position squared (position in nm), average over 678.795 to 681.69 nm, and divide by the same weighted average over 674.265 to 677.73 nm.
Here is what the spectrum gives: 1.04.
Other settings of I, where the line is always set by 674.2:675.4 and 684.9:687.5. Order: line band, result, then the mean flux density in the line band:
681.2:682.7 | -0.04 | 206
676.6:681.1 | -0.27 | 211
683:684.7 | -0.02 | 204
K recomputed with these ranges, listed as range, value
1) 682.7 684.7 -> 204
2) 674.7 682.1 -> 208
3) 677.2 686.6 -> 208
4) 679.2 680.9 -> 216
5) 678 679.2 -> 205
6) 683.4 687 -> 209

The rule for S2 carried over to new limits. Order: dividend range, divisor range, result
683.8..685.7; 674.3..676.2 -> 1.12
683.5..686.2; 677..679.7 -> 1.02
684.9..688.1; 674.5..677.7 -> 1.03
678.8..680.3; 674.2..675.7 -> 1.14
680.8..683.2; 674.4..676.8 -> 1.03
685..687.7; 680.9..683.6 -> 1.02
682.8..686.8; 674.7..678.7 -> 1.03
